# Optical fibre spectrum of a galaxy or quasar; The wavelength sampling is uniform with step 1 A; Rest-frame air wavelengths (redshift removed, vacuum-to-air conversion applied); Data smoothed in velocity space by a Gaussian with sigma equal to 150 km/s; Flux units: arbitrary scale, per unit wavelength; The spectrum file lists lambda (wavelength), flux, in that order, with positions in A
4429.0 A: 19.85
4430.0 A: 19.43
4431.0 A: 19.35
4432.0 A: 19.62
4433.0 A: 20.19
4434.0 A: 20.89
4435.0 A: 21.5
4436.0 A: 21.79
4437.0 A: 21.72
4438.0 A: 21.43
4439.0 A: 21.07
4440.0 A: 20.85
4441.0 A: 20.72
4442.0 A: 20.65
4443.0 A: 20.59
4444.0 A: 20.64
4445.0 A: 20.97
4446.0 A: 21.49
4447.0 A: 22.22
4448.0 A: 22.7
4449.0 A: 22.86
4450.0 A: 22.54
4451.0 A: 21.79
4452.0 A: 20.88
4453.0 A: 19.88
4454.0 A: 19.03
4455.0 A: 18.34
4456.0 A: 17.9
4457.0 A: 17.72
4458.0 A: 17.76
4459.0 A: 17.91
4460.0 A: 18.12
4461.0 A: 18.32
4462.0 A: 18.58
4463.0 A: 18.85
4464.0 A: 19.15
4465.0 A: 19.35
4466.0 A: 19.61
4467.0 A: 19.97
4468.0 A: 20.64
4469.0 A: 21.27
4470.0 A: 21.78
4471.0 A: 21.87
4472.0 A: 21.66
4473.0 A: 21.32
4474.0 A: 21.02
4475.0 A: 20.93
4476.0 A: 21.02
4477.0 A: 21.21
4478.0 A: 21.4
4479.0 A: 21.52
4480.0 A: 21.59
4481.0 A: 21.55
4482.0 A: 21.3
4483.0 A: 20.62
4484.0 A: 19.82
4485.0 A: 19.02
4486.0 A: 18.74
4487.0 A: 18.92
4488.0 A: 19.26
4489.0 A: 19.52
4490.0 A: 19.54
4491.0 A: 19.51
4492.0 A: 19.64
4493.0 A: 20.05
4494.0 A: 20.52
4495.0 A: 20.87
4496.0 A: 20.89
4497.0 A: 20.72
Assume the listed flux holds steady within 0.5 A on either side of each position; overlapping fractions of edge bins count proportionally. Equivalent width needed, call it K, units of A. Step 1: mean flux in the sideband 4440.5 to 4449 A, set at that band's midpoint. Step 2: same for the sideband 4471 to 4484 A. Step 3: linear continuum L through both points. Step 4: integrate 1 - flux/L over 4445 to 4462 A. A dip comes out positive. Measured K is 1.1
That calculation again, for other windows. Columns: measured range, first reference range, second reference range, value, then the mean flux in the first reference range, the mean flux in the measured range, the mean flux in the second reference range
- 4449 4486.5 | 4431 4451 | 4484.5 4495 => 0.3 A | 21.3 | 20.1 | 19.5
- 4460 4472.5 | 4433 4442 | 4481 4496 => 0.3 A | 21.2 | 20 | 19.9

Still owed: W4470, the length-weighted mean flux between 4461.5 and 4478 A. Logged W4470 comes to 20.5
